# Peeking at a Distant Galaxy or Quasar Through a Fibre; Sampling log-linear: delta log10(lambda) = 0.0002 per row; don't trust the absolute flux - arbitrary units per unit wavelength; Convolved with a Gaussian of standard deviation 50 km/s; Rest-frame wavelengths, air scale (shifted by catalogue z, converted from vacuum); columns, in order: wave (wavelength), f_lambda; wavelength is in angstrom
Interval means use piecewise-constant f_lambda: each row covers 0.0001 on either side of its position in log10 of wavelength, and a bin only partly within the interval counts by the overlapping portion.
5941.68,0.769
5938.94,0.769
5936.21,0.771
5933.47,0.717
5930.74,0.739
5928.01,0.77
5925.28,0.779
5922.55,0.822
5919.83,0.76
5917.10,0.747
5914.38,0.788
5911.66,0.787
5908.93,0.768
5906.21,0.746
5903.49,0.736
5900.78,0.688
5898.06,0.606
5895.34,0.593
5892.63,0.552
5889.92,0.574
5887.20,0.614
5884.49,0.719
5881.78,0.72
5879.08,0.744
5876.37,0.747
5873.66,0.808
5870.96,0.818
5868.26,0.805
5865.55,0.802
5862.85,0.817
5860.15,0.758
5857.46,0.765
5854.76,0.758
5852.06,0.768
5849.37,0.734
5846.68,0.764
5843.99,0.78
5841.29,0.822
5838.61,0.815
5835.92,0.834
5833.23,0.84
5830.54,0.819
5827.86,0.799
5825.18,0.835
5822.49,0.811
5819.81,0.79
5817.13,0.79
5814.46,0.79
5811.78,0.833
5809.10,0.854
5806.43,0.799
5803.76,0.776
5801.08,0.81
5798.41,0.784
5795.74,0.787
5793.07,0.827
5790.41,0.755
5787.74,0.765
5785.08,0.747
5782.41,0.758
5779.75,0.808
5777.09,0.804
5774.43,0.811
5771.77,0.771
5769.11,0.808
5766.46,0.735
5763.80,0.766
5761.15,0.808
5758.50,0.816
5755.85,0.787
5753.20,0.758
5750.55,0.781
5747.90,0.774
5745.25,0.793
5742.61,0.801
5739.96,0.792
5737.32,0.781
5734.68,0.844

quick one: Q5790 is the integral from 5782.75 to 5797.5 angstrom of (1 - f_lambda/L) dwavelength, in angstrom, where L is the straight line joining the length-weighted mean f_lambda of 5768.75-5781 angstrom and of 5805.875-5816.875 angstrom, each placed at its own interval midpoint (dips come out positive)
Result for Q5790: 0.6 angstrom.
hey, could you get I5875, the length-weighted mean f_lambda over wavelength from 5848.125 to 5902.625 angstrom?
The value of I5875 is 0.72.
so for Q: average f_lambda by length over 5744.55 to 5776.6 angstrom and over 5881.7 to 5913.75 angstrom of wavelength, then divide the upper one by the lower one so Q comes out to 0.9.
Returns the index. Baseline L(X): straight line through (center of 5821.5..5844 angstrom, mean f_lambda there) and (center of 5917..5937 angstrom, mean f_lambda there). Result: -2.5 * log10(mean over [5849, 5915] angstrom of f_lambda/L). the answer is 0.09 mag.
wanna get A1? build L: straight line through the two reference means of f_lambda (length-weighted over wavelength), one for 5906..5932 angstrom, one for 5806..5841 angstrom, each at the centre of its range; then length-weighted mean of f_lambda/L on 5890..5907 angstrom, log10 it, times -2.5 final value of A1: 0.21 mag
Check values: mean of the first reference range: 0.817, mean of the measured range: 0.645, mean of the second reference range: 0.772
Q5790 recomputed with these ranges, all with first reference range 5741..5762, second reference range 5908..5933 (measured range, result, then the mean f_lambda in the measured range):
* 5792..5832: -1.23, 0.807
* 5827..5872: -0.86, 0.794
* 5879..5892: 1.92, 0.661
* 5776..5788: 0.14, 0.777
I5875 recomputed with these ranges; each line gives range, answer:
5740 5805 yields 0.785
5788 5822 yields 0.799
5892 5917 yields 0.703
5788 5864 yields 0.796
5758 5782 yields 0.79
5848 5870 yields 0.777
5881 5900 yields 0.624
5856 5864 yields 0.779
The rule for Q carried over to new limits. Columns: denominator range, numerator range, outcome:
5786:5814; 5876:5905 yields 0.83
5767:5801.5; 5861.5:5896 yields 0.91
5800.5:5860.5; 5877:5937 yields 0.90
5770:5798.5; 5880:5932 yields 0.91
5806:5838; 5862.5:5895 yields 0.88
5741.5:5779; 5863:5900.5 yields 0.89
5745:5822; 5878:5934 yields 0.90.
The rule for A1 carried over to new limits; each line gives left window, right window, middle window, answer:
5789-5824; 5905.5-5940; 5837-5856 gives 0.015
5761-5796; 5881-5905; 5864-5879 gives -0.182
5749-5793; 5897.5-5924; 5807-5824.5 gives -0.056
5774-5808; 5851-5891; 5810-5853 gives -0.048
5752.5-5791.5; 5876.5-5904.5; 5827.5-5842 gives -0.153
